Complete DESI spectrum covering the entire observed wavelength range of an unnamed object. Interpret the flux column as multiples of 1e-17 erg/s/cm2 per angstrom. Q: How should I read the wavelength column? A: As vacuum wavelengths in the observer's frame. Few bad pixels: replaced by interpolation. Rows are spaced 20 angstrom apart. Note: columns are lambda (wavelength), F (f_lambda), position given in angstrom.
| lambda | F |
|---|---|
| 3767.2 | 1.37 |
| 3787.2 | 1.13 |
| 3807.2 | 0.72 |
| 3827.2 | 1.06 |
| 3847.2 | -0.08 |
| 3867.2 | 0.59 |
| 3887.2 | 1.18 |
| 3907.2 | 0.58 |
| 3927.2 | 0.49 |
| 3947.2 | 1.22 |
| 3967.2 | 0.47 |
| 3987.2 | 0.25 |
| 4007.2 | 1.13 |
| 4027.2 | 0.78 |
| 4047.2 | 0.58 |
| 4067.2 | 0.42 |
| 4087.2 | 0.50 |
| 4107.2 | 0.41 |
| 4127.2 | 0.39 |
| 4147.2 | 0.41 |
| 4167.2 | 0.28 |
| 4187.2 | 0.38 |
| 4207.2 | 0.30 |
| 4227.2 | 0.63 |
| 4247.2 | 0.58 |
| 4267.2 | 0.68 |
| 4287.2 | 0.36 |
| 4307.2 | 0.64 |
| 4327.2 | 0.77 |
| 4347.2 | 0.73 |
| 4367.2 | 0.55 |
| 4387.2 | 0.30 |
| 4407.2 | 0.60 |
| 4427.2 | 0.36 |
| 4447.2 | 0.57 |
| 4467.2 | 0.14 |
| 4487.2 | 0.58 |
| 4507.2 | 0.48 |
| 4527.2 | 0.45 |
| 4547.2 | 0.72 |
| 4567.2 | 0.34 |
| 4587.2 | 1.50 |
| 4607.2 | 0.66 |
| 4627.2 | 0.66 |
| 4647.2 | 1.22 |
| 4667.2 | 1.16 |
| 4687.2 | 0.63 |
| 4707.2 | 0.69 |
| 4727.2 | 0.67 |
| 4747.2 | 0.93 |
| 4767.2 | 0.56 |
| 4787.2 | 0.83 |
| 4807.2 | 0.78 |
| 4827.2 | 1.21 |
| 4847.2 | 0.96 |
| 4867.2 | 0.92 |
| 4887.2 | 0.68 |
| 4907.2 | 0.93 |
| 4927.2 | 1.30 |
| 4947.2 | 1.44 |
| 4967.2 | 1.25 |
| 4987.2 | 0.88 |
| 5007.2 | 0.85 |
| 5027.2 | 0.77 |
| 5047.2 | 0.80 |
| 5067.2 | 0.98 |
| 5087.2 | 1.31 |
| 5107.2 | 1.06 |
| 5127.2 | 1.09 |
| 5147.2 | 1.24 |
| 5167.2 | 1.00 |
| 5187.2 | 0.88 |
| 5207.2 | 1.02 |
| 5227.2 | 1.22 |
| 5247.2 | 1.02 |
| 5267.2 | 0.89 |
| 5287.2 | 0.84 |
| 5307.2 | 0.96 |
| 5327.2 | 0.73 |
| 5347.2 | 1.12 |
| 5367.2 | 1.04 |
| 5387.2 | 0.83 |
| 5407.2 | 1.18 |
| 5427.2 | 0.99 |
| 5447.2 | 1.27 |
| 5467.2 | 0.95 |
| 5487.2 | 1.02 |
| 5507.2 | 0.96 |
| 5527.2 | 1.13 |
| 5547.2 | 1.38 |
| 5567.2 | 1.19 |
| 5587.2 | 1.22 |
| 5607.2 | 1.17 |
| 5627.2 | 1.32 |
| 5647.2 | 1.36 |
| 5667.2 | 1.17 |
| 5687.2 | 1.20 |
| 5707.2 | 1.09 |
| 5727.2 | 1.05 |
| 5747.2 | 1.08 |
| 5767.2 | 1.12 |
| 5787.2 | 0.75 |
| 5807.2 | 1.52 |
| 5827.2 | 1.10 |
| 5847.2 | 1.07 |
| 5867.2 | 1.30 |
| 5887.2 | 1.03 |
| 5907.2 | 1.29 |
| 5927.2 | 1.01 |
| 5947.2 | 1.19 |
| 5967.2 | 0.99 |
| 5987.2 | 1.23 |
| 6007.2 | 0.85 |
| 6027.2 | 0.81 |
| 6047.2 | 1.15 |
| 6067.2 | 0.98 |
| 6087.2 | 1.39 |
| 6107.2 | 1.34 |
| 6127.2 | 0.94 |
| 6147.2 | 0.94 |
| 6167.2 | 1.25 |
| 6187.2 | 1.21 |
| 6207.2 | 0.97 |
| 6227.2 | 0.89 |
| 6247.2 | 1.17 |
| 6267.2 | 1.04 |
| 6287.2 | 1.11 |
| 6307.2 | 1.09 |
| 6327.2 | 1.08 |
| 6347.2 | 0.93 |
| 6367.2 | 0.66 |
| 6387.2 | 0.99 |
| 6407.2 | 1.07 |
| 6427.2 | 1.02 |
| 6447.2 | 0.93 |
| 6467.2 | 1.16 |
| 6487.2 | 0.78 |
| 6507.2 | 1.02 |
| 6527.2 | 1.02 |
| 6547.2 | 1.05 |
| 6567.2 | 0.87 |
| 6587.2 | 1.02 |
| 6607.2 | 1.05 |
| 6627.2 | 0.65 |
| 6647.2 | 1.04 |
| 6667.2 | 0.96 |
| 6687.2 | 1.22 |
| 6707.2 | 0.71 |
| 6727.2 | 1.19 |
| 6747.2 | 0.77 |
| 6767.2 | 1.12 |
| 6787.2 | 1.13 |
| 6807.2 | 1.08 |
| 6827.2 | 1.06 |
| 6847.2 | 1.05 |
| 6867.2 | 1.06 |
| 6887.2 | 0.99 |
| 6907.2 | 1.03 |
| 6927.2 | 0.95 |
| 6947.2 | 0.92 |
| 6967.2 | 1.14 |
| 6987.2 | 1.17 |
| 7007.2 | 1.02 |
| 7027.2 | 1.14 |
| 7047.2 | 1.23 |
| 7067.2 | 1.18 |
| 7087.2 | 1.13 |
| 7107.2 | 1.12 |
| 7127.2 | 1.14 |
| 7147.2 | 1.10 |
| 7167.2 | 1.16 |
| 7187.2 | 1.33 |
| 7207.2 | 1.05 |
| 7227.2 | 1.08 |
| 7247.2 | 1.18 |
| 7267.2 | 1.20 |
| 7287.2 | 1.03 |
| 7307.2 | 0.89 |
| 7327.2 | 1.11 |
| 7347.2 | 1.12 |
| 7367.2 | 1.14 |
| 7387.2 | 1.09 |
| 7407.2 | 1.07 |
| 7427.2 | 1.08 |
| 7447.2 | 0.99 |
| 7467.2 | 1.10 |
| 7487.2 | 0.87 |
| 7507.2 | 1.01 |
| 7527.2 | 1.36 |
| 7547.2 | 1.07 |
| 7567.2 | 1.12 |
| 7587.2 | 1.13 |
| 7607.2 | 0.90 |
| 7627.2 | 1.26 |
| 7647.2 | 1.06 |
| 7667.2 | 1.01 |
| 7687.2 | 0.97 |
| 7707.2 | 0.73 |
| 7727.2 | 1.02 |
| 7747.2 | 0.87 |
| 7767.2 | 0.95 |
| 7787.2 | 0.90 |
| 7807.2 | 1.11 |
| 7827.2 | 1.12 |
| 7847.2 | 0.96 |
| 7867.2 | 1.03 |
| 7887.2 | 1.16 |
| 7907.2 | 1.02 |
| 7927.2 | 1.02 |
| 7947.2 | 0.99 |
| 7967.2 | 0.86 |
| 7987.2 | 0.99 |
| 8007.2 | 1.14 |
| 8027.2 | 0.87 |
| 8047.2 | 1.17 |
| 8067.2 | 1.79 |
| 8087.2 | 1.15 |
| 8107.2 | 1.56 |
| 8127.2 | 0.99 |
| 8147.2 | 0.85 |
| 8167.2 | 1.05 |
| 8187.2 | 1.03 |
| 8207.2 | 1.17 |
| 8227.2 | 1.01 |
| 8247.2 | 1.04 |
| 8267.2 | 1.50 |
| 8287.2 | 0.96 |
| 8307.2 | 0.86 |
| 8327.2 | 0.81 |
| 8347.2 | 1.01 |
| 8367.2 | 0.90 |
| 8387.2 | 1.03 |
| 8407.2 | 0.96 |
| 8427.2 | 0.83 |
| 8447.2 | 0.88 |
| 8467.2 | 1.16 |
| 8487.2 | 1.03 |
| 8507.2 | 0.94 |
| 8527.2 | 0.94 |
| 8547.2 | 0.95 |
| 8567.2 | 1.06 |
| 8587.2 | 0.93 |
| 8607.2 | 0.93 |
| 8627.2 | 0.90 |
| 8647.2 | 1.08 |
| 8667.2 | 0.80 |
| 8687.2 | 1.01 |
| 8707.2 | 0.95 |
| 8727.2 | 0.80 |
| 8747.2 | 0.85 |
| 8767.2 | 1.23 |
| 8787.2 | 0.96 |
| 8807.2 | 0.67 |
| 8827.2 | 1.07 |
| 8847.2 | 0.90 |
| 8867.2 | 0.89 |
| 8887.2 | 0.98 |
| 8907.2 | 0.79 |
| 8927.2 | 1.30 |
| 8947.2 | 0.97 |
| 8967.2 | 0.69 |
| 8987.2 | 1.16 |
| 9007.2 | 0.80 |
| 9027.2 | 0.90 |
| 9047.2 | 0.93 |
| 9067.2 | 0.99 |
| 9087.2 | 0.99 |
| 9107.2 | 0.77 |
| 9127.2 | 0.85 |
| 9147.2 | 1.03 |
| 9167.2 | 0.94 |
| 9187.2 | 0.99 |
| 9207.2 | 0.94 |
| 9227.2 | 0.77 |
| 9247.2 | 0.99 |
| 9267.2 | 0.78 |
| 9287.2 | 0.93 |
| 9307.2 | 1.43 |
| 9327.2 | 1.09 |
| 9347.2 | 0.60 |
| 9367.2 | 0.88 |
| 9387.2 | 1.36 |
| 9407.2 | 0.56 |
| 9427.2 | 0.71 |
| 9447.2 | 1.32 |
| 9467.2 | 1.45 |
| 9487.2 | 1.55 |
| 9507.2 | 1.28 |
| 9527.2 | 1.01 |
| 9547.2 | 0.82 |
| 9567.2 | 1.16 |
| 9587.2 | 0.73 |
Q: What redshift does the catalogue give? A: 0.23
